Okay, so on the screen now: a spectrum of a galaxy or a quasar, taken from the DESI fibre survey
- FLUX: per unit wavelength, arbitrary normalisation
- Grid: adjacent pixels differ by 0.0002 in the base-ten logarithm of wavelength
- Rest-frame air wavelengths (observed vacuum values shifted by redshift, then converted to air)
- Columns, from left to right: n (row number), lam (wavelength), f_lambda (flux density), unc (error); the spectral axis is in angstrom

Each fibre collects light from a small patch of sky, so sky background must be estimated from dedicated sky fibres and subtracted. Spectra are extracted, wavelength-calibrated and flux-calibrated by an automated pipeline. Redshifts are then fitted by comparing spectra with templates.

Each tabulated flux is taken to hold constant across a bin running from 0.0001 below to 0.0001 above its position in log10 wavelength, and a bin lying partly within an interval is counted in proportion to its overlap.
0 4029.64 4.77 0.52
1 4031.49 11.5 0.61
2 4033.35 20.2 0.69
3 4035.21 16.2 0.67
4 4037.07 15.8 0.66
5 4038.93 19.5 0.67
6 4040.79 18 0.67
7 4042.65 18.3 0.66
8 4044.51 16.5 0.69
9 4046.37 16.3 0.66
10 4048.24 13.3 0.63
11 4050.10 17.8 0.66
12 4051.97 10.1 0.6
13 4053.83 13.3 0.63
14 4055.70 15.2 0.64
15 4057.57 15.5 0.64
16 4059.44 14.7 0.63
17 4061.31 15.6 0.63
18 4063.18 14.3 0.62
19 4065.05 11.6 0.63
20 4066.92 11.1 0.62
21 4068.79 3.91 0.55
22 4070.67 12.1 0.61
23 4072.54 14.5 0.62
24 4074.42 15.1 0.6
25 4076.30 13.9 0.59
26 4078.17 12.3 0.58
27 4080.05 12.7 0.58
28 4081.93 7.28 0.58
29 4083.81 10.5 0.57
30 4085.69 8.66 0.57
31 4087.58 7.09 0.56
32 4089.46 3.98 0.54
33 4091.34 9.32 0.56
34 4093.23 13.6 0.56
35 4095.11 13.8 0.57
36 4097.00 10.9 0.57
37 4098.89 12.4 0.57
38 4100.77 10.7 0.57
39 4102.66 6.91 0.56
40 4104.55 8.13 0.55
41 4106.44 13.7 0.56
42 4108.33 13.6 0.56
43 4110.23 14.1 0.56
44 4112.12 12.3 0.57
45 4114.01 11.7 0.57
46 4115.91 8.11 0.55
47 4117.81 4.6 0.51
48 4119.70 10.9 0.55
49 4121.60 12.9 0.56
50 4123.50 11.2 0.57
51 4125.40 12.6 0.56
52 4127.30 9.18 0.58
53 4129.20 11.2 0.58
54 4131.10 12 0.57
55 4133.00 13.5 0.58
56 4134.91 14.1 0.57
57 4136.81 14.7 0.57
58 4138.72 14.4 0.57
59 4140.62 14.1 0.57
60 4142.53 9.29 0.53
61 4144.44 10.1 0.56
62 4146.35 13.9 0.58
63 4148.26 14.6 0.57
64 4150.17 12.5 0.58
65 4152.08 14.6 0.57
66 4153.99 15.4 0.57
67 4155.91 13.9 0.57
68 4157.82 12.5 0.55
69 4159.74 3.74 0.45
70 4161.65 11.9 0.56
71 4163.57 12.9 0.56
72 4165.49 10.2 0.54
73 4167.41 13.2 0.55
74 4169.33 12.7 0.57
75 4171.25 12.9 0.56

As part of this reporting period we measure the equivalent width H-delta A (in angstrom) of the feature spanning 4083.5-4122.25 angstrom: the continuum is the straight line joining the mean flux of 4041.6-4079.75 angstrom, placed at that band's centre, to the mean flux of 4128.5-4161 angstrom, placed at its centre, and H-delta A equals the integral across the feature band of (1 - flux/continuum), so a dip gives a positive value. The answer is 8.3 angstrom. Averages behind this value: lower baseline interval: 13.8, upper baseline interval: 12.6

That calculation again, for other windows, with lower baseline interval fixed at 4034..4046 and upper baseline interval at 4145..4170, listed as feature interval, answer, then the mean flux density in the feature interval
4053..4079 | 5.15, 13.1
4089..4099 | 2.81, 10.8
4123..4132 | 1.62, 11.2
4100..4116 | 3.65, 11.2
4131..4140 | -0.38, 13.9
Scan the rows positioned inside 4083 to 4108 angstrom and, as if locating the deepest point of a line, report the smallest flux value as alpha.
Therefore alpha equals 3.98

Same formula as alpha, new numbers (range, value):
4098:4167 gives 3.74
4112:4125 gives 4.6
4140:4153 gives 9.29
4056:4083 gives 3.91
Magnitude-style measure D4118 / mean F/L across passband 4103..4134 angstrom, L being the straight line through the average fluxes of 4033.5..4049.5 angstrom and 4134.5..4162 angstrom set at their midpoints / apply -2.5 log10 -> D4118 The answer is 0.23 mag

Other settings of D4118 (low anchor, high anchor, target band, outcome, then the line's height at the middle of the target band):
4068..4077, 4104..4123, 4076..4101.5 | 0.12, 11.6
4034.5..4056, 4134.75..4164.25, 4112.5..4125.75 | 0.30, 13.6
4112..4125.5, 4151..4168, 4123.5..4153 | -0.14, 11.1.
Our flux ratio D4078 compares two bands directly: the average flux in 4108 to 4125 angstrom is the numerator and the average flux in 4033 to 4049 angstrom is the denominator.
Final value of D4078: 0.65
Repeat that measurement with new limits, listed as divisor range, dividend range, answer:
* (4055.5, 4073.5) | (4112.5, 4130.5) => 0.81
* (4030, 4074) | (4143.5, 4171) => 0.85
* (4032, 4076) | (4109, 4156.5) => 0.83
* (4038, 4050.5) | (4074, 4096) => 0.62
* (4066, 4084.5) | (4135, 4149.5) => 1.15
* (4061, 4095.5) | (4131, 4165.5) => 1.15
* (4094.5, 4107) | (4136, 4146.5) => 1.17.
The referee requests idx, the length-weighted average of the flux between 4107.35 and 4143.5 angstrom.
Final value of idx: 11.8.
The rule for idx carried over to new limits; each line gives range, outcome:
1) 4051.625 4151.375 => 11.7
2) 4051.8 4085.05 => 12.4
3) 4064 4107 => 10.6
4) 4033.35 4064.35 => 15.8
